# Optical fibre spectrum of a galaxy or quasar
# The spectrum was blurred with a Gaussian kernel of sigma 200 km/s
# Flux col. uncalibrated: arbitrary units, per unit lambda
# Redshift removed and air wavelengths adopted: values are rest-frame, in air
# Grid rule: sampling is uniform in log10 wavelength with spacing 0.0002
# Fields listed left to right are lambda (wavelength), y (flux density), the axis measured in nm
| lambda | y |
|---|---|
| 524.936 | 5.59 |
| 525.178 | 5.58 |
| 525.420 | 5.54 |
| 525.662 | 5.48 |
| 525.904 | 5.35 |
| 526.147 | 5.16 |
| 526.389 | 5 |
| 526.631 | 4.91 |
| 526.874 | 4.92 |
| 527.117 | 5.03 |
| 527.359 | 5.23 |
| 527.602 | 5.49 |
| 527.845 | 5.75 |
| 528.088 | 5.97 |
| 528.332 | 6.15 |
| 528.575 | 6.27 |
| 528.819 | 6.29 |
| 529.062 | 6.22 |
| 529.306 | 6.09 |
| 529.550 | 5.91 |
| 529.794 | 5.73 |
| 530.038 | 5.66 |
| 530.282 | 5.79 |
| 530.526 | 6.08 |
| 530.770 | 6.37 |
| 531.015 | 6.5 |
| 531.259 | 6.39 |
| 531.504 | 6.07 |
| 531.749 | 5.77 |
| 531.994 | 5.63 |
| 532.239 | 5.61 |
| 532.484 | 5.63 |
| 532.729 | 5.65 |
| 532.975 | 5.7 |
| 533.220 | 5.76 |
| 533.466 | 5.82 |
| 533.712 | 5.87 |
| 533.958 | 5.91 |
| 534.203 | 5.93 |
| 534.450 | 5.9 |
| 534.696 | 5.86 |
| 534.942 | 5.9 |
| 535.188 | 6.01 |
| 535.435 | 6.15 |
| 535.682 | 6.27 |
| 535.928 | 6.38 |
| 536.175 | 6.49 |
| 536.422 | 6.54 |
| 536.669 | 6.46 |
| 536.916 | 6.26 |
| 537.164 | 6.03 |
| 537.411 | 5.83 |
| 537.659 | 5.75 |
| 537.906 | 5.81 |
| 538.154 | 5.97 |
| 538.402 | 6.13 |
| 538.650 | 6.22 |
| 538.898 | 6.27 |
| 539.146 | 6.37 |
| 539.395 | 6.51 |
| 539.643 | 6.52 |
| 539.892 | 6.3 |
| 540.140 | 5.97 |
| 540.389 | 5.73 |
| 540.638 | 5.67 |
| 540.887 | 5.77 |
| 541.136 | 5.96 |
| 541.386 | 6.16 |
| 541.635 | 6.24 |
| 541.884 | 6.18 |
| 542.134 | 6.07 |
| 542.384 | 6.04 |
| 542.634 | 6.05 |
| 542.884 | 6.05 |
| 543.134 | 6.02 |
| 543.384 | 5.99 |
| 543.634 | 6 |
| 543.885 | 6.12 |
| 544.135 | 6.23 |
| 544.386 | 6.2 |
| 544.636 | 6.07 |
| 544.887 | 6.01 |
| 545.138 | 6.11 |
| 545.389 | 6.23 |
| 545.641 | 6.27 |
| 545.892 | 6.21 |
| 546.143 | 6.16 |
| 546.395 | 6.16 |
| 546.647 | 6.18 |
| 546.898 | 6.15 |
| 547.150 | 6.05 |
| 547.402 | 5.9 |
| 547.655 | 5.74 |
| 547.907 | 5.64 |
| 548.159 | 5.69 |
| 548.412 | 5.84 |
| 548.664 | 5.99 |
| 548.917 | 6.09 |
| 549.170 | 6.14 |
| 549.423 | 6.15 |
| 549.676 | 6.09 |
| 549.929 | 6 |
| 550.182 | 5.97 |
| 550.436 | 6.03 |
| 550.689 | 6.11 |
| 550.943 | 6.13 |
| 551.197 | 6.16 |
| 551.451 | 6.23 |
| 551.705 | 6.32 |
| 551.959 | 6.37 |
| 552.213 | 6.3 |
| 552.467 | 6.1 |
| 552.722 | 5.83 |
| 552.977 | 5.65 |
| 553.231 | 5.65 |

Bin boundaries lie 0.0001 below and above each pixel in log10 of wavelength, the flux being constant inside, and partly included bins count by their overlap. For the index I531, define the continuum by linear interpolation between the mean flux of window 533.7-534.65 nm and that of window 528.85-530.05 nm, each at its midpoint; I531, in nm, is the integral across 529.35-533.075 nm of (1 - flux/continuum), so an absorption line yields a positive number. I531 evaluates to 0.03 nm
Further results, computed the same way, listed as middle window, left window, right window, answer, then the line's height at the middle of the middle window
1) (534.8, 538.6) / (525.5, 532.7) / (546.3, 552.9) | -0.18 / 5.85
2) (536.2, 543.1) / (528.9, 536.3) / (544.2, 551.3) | -0.12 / 6.01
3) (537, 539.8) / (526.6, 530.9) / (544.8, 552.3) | -0.09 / 5.93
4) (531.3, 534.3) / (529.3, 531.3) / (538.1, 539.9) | 0.16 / 6.12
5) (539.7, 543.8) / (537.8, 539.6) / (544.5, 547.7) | 0.09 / 6.16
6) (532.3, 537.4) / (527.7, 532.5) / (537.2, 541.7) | 0.01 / 6.03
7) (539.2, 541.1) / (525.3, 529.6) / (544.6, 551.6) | -0.06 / 5.88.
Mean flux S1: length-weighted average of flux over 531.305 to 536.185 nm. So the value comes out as 5.91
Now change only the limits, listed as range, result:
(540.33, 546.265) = 6.07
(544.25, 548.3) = 6.05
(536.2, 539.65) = 6.19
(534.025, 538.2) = 6.09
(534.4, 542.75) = 6.11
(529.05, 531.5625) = 6.07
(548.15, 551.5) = 6.05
